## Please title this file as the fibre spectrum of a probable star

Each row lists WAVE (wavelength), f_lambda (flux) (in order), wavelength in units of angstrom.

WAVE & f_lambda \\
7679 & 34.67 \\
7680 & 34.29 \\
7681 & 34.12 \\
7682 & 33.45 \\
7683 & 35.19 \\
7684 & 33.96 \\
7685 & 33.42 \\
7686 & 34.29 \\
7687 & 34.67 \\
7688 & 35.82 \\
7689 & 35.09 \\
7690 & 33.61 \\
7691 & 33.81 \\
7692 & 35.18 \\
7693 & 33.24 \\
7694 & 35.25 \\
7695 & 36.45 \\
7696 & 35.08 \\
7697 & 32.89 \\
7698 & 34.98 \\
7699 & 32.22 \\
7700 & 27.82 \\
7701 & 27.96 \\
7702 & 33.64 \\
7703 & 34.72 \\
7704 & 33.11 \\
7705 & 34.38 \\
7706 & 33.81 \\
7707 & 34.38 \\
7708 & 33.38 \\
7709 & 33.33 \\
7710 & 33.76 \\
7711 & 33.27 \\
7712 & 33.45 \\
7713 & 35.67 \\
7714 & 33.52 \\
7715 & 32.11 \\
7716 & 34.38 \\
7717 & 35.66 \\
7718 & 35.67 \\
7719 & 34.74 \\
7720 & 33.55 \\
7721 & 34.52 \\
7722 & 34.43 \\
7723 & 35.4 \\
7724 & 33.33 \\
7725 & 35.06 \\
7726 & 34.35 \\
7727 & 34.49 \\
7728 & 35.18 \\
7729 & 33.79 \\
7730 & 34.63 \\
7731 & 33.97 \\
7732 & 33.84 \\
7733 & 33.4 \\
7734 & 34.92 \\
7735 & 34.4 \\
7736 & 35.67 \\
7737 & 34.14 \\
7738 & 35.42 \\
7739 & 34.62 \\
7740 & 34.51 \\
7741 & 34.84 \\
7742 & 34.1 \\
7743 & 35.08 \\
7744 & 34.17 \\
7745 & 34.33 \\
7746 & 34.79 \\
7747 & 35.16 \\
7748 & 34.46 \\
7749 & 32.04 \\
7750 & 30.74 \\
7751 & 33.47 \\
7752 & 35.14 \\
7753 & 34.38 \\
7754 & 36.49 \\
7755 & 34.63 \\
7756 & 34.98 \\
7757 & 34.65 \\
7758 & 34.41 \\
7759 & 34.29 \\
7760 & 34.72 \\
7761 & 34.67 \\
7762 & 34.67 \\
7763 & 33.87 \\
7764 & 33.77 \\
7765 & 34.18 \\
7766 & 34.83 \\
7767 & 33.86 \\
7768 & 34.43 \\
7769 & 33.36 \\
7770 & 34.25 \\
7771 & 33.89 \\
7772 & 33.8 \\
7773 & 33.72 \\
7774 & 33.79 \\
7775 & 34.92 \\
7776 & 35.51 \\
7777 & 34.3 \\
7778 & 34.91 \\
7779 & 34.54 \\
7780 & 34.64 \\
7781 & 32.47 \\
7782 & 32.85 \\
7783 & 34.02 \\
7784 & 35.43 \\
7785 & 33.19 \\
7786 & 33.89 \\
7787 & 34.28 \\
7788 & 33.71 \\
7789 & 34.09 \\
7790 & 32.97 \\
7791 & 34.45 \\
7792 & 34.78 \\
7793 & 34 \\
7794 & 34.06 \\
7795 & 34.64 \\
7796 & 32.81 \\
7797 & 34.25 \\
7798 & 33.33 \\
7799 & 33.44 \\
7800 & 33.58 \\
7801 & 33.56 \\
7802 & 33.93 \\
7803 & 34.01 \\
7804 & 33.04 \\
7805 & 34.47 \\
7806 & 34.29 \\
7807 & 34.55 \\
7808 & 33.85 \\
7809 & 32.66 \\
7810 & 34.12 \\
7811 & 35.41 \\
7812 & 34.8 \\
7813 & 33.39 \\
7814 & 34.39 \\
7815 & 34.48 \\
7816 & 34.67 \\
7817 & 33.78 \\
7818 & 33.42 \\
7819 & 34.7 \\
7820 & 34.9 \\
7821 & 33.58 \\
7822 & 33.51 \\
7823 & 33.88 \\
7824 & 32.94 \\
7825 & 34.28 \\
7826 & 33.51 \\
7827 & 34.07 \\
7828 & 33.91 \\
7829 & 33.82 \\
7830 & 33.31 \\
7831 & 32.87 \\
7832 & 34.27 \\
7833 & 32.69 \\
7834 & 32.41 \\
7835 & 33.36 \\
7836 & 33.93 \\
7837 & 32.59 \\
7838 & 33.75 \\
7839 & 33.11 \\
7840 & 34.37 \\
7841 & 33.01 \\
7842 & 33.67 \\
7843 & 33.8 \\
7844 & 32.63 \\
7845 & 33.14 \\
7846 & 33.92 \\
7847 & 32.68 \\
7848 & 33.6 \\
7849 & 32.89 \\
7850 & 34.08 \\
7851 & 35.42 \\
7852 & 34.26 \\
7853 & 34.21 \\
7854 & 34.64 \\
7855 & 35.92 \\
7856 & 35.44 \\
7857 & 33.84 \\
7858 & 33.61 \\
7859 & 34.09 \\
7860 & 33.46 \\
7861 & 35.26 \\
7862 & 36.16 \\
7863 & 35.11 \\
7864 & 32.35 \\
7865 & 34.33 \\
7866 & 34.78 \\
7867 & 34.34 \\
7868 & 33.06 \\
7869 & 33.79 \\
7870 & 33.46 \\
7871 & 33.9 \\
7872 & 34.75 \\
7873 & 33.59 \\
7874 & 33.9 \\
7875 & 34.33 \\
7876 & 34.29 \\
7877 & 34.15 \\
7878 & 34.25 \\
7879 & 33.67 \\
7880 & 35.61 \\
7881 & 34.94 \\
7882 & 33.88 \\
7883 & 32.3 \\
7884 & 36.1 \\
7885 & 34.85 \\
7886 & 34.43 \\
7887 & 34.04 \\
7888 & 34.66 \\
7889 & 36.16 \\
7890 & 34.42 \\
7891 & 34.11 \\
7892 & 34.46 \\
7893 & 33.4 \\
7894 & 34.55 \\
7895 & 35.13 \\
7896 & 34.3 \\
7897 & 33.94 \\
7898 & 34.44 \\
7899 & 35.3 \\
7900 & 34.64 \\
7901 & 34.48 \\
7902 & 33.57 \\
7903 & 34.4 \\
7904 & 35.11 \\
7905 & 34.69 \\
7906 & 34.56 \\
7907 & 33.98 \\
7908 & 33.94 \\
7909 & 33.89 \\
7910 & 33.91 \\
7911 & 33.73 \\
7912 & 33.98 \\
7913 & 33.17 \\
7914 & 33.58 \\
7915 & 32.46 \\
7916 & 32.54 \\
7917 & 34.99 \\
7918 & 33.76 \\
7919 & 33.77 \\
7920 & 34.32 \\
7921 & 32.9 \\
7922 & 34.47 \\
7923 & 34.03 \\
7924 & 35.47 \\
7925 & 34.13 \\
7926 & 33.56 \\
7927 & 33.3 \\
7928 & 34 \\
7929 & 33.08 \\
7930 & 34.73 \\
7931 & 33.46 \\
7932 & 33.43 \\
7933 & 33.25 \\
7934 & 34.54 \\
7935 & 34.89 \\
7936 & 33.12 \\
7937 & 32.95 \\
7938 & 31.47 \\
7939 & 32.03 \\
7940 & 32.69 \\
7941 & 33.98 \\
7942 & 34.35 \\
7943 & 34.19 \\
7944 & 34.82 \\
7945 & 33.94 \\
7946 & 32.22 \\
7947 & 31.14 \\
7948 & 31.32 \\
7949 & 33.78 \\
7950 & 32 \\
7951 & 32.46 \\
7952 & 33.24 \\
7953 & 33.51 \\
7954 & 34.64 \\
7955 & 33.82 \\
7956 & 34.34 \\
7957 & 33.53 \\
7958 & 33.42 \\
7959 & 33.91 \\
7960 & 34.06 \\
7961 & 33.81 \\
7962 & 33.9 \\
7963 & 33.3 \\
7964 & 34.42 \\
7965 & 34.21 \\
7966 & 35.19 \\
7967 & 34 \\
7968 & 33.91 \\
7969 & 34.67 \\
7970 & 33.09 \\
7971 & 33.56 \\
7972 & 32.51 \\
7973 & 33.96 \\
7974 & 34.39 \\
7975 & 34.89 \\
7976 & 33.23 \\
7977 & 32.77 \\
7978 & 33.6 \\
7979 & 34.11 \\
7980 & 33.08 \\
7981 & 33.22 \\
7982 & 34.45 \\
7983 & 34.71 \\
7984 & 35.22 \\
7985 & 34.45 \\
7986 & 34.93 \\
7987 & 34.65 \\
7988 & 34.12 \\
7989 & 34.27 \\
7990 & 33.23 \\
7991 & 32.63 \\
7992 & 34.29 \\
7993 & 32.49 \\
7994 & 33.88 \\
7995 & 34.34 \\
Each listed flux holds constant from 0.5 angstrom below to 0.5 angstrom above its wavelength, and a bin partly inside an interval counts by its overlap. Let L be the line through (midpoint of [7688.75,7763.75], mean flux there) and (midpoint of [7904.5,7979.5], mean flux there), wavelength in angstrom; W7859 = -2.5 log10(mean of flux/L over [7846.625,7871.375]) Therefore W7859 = -0.01 mag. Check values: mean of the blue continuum 34.1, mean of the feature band 34.2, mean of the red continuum 33.7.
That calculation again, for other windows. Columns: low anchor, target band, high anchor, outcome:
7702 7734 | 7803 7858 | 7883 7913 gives 0.01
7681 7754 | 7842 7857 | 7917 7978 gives -0.01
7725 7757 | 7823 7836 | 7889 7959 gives 0.02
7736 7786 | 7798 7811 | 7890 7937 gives 0.01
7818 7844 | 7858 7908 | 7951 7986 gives -0.02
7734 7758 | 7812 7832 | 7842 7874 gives 0.01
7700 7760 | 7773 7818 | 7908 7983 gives 0.00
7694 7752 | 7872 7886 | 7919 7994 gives -0.02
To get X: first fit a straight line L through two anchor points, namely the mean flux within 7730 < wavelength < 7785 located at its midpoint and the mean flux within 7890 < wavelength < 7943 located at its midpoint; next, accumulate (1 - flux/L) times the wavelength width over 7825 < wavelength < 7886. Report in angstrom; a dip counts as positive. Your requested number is 0.2 angstrom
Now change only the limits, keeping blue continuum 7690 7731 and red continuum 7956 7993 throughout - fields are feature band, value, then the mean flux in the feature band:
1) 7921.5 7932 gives 0.0 angstrom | 34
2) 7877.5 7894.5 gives -0.3 angstrom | 34.5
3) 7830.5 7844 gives 0.2 angstrom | 33.3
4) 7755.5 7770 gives -0.2 angstrom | 34.3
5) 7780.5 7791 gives 0.1 angstrom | 33.7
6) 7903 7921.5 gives 0.0 angstrom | 33.9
